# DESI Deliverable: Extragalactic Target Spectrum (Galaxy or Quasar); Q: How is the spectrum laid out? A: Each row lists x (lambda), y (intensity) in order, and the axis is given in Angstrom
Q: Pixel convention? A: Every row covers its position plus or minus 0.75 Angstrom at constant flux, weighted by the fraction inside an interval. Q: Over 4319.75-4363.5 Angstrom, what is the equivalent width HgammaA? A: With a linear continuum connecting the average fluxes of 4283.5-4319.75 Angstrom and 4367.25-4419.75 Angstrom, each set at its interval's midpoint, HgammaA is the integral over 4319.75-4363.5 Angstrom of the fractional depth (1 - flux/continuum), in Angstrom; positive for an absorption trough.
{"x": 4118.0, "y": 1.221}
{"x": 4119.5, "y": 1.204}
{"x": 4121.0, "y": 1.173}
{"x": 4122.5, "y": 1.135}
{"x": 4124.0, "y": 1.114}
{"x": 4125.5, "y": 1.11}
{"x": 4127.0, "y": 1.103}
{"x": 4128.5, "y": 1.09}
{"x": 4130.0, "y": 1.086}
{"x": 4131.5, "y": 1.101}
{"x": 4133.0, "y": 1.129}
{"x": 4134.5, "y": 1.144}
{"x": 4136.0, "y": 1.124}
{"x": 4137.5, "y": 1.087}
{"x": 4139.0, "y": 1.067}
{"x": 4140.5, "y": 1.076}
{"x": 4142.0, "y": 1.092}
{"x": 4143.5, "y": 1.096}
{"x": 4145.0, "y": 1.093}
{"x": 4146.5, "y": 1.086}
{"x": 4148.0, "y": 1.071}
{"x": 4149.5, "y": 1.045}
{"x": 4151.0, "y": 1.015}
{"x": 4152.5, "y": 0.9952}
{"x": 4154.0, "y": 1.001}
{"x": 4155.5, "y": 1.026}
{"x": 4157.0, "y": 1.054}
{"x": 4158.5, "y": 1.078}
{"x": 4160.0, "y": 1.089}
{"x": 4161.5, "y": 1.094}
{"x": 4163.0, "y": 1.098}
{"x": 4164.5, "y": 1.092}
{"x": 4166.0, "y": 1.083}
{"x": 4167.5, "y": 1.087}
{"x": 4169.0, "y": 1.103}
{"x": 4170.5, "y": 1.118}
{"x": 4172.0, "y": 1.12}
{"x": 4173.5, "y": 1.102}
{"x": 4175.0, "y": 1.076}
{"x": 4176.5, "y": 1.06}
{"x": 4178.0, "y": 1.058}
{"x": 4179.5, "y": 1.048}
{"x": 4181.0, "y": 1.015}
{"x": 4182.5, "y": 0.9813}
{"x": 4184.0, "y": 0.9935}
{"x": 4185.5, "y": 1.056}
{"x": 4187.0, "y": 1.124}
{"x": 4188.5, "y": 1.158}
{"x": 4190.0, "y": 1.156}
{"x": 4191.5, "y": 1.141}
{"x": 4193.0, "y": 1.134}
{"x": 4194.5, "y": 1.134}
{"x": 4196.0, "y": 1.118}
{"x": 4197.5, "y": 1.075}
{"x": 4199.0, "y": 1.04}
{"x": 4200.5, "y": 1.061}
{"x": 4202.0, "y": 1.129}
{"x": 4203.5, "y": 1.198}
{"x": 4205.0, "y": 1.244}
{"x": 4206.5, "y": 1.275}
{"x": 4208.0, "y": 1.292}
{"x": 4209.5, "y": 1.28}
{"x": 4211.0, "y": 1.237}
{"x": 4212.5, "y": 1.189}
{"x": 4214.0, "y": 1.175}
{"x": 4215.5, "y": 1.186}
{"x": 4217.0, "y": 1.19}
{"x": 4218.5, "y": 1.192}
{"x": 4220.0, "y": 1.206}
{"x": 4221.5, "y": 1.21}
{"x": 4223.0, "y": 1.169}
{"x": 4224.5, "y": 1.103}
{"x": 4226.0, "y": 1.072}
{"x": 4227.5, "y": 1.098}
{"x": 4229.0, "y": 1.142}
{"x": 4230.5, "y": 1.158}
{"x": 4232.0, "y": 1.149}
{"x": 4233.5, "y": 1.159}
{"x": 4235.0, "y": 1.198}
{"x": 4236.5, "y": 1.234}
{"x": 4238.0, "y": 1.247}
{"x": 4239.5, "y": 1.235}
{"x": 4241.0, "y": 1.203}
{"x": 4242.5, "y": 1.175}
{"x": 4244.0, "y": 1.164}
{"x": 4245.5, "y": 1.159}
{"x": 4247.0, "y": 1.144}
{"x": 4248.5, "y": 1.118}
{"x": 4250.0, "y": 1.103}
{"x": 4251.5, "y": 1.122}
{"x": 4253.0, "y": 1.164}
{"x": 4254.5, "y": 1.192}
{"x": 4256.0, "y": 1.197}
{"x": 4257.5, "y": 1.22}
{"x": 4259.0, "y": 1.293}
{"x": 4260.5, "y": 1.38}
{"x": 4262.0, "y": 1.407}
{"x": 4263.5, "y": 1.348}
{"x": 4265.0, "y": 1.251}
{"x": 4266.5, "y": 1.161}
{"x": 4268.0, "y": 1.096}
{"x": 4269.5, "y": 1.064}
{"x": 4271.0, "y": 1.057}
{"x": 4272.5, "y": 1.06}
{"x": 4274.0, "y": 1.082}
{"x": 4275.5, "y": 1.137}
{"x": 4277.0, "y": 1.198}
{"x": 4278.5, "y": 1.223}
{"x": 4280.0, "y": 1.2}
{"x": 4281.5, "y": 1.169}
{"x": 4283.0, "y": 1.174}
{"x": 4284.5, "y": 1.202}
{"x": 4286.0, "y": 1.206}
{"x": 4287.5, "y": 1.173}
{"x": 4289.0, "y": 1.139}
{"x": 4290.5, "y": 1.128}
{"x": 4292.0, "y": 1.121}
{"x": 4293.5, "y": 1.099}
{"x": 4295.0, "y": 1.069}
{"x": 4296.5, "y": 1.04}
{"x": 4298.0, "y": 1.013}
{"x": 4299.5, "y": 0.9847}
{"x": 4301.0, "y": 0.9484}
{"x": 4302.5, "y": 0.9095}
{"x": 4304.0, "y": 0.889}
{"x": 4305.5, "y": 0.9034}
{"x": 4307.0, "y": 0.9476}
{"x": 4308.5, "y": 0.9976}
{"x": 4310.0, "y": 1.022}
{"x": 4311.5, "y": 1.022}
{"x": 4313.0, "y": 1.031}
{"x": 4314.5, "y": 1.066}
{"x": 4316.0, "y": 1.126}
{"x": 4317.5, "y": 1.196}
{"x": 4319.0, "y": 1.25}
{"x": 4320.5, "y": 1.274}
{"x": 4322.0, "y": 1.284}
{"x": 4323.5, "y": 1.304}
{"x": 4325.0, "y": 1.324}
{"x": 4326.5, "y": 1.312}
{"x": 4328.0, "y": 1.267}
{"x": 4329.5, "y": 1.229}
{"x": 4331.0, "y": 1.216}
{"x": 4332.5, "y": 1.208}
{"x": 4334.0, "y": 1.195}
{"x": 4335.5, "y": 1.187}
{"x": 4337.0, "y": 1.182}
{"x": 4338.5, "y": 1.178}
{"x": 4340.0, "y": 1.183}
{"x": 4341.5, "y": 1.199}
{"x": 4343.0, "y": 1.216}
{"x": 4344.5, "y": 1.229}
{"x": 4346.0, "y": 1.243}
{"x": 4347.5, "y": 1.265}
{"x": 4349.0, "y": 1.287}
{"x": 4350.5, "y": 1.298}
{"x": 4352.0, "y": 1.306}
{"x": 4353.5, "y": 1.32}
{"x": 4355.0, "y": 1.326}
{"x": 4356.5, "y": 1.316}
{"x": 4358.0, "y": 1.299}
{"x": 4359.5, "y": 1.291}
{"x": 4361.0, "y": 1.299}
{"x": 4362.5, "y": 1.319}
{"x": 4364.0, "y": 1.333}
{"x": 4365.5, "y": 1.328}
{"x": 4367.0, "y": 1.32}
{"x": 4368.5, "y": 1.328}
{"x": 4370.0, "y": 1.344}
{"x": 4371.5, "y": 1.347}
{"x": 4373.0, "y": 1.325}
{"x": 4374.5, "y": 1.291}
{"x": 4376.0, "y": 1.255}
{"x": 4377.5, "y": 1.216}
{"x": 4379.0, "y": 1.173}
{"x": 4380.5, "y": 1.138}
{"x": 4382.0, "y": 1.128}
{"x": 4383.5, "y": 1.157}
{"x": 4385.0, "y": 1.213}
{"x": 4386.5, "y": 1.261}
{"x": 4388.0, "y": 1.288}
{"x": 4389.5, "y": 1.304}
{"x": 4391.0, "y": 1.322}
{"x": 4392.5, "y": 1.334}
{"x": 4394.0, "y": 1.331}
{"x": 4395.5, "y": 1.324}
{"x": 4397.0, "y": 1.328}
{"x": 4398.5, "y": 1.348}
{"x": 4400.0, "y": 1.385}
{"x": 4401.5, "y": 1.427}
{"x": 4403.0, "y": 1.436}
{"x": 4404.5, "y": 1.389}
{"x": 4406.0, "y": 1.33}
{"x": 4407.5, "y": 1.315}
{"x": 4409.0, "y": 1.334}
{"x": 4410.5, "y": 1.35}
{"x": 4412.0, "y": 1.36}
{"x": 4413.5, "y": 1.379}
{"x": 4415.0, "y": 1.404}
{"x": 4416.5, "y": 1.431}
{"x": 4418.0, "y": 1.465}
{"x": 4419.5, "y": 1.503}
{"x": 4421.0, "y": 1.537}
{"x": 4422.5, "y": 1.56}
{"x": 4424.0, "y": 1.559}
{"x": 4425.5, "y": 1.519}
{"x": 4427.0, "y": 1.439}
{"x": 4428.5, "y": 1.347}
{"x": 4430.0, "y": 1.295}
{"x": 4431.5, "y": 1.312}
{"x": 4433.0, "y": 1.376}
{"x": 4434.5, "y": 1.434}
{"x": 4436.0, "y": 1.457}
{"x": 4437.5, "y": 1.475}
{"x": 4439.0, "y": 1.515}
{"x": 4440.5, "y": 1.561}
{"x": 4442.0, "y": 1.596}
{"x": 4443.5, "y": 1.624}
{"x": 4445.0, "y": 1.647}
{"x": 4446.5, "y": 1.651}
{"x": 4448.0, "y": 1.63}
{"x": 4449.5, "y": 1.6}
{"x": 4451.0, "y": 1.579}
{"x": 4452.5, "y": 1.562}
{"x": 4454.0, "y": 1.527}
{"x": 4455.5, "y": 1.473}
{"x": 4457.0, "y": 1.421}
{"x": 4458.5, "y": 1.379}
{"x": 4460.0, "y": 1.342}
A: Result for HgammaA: -3.2 Angstrom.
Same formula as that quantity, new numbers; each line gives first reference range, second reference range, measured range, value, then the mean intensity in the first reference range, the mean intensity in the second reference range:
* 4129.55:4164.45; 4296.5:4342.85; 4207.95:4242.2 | -2.7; 1.08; 1.13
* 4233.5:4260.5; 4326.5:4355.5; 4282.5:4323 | 4.6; 1.19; 1.24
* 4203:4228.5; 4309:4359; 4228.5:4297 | 1.8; 1.19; 1.22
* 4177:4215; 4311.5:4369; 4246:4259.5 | 0.1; 1.13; 1.25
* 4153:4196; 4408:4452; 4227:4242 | -0.1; 1.08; 1.48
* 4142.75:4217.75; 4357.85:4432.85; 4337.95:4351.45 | 0.5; 1.11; 1.34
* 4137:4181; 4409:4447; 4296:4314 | 4.3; 1.07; 1.47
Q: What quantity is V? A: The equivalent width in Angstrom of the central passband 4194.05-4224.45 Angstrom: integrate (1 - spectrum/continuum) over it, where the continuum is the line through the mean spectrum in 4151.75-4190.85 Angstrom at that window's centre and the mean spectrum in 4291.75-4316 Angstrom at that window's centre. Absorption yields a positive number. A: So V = -3.6 Angstrom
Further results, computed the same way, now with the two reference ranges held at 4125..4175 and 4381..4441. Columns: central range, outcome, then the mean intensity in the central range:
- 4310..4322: 1.2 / 1.14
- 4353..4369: 0.1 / 1.32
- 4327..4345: 1.2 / 1.21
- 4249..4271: 0.0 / 1.21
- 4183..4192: 0.2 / 1.1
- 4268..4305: 4.3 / 1.09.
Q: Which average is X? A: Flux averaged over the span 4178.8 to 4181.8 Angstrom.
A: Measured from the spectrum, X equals 1.03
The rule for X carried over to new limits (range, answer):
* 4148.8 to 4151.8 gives 1.03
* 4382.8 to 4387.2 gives 1.21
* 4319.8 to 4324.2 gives 1.29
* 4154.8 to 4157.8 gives 1.04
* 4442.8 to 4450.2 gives 1.63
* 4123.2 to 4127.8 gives 1.11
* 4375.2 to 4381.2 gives 1.2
